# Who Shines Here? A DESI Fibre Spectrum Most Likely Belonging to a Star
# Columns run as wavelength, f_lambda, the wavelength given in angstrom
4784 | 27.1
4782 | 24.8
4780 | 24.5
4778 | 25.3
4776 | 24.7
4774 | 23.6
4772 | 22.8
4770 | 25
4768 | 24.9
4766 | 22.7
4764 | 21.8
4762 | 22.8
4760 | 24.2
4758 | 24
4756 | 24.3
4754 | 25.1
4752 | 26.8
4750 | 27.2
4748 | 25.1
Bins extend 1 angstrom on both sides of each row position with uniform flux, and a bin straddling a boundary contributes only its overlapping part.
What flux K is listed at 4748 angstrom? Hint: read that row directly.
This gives 25.1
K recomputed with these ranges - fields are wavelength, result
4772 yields 22.8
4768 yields 24.9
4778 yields 25.3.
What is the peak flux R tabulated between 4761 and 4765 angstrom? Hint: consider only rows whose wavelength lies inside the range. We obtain 22.8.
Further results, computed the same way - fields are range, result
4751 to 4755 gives 26.8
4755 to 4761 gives 24.3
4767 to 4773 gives 25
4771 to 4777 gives 24.7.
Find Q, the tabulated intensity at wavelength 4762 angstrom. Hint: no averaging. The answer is 22.8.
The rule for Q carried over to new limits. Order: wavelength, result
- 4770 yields 25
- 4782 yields 24.8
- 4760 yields 24.2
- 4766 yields 22.7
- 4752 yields 26.8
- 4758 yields 24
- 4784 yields 27.1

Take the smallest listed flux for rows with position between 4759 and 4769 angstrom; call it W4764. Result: 21.8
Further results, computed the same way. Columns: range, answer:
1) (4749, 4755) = 25.1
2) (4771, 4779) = 22.8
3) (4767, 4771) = 24.9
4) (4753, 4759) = 24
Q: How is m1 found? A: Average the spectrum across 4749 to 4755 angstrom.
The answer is 26.4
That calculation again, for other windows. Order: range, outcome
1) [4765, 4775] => 23.8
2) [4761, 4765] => 22.3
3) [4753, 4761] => 24.4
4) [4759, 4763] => 23.5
